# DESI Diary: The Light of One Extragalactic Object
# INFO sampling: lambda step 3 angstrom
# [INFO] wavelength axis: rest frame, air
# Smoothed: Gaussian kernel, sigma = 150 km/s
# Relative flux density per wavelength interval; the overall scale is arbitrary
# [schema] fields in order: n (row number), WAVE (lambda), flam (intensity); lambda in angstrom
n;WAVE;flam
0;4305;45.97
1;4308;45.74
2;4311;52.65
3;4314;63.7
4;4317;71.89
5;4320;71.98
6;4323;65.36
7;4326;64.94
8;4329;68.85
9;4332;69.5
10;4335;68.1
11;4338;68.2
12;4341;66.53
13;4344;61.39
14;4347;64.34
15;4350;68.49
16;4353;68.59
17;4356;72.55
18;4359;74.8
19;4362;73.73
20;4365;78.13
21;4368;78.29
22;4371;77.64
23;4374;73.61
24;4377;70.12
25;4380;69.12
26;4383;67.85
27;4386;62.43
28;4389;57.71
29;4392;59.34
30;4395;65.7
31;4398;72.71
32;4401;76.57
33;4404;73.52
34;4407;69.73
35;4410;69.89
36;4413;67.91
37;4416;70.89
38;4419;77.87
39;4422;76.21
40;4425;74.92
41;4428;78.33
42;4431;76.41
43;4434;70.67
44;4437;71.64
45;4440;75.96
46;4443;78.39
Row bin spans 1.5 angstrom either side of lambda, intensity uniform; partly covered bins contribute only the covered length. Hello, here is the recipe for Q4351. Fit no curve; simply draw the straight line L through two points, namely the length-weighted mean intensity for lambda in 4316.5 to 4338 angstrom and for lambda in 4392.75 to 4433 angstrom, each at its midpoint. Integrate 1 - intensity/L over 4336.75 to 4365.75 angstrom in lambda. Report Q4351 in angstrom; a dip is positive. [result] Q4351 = 0.1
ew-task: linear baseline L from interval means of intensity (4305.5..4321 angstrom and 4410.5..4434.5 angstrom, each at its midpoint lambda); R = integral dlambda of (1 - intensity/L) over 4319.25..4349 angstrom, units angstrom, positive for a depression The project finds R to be -2.03 angstrom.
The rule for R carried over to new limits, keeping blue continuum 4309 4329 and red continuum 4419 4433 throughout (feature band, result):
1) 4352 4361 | -0.44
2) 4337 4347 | 0.34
